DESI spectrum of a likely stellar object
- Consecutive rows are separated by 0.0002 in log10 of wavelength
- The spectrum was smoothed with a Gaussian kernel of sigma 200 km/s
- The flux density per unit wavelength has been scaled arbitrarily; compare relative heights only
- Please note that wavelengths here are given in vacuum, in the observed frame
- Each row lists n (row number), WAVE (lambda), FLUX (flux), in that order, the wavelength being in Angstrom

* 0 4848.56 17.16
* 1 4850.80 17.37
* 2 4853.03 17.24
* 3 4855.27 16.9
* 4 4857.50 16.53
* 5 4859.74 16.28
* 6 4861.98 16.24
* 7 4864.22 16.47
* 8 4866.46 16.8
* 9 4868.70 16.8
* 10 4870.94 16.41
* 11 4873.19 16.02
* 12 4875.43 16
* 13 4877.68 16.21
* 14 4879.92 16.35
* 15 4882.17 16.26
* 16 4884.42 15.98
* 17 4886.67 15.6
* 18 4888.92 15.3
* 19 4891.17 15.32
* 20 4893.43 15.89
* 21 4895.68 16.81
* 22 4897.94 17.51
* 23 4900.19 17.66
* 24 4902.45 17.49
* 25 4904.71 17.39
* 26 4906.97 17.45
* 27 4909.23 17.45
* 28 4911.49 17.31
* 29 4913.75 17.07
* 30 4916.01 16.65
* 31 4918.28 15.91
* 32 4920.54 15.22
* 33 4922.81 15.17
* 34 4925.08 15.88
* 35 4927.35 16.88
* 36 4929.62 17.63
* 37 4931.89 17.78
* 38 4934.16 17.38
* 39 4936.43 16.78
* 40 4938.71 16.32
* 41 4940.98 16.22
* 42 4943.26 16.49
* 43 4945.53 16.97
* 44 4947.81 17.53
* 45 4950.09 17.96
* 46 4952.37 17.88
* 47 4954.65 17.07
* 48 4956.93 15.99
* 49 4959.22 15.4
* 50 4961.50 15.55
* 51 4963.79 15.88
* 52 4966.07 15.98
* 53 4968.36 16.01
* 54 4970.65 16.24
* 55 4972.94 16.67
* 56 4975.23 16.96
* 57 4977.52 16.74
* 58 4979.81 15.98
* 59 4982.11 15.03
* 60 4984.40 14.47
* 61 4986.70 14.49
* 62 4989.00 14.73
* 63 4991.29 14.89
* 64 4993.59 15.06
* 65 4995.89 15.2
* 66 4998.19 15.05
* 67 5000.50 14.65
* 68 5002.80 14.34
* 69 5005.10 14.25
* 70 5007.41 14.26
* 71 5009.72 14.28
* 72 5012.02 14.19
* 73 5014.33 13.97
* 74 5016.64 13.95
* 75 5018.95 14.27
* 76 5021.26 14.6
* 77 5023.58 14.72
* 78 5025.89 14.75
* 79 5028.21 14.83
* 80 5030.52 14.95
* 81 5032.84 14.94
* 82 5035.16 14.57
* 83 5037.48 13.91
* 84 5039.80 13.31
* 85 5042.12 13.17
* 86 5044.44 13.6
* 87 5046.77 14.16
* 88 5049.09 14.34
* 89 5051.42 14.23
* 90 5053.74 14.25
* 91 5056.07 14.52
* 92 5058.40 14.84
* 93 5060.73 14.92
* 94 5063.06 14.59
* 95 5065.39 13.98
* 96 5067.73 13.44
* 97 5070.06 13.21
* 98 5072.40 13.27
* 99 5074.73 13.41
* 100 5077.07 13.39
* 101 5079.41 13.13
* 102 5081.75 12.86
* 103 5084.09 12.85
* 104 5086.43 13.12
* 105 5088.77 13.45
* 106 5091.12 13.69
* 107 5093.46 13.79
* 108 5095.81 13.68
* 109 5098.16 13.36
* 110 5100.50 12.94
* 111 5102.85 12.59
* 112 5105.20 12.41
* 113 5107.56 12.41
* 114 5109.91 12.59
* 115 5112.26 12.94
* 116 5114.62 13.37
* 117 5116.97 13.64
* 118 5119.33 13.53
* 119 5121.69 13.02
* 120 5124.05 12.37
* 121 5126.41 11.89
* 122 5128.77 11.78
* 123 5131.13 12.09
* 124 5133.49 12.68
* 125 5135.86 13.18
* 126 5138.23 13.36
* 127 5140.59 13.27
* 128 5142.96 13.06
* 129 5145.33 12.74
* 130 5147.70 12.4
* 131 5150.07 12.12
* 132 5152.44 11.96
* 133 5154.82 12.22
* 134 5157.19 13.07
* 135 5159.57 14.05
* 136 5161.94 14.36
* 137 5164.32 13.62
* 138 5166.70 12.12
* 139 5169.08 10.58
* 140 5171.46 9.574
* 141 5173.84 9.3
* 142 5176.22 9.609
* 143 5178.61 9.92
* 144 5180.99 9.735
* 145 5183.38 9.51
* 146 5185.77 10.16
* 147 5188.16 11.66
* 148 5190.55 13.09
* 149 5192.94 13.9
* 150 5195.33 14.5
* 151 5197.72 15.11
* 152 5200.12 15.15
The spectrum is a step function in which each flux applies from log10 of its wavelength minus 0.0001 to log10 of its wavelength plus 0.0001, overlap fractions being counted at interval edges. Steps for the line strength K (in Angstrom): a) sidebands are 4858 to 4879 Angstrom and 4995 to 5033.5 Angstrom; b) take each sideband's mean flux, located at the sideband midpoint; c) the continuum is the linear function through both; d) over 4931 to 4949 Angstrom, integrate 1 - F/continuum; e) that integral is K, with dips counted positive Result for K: -1.7 Angstrom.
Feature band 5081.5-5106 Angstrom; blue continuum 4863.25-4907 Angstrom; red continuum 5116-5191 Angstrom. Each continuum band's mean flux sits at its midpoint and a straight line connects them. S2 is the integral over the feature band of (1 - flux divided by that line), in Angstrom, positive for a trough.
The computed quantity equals -0.3 Angstrom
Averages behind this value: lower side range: 16.5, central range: 13.2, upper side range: 12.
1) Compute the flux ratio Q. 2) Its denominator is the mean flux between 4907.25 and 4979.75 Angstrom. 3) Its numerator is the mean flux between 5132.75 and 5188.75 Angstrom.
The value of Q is 0.7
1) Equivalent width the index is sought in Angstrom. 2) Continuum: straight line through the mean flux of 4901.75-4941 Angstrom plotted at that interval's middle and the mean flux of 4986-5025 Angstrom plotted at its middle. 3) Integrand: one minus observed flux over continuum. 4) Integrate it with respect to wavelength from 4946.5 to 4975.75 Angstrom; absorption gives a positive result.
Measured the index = -1.5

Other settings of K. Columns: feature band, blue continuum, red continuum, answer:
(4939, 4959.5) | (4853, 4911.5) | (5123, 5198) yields -1.8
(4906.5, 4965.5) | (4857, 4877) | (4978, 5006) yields -4.2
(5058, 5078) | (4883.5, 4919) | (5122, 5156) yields -0.1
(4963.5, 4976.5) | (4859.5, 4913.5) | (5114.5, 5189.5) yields -1.0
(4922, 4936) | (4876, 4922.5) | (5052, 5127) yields -0.7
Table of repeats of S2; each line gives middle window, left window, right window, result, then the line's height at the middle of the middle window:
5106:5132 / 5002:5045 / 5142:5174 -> 0.4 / 12.9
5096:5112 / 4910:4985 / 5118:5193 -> 0.4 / 13.1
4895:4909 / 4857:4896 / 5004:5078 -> -1.4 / 15.9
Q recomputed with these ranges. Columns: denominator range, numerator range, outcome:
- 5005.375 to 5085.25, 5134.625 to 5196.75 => 0.86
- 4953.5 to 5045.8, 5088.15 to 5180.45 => 0.84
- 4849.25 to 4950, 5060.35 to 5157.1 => 0.78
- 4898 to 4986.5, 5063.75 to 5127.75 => 0.79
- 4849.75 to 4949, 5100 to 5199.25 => 0.74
